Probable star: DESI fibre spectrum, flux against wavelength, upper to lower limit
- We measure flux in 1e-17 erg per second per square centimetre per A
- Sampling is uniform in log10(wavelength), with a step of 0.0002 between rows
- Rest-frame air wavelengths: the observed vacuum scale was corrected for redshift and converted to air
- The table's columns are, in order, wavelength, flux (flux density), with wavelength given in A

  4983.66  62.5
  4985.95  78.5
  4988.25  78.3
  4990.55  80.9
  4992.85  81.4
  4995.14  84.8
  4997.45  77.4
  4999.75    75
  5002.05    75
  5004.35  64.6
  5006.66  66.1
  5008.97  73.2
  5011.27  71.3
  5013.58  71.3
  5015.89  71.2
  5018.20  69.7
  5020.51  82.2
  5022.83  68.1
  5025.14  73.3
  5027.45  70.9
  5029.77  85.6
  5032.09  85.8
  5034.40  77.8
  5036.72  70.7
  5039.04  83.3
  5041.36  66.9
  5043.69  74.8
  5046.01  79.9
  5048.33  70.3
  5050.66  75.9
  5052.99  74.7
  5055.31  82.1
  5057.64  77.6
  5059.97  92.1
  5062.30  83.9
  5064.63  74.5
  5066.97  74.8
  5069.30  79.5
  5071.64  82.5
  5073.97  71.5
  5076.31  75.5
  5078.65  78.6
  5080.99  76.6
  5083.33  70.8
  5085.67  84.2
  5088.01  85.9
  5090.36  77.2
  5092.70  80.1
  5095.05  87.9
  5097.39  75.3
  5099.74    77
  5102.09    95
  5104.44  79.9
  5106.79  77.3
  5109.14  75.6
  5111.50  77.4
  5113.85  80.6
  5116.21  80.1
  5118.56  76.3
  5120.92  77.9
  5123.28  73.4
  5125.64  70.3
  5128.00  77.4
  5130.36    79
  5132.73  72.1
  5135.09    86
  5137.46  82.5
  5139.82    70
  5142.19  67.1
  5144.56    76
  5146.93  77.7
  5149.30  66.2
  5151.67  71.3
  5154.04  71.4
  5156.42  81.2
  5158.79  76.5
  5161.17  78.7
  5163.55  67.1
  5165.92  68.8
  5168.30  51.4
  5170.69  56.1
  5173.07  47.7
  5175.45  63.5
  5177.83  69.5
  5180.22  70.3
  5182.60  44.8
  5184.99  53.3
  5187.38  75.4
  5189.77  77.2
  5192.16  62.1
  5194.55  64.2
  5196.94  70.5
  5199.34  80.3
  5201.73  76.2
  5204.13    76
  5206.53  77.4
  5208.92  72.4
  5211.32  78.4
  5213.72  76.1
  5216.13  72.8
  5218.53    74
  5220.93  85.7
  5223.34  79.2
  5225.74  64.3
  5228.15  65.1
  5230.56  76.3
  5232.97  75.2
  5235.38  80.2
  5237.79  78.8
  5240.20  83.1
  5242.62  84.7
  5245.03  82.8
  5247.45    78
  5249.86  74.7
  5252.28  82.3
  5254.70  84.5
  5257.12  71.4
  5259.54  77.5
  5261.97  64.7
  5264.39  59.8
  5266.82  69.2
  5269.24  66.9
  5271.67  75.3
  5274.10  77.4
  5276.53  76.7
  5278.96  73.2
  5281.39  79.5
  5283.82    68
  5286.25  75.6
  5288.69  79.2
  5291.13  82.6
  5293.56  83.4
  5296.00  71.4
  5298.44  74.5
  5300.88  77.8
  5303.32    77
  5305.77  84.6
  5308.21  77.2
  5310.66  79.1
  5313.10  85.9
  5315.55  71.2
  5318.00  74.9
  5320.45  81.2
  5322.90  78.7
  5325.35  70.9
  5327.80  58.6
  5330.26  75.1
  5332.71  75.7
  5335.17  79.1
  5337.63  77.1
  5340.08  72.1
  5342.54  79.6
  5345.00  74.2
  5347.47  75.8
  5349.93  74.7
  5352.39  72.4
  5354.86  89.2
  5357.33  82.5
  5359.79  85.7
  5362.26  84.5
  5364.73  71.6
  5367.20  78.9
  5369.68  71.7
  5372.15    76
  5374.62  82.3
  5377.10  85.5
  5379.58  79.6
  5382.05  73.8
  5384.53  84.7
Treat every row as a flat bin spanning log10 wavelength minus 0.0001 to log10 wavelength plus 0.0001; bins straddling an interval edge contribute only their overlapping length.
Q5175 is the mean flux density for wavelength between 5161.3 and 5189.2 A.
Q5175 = 61.8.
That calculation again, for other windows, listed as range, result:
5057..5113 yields 79.6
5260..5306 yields 74.4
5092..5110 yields 81.1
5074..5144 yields 78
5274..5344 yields 76.4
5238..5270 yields 75.6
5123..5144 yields 75.4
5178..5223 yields 71.6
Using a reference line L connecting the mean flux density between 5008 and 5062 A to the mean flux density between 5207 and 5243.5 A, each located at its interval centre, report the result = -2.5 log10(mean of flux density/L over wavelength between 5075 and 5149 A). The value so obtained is -0.02 mag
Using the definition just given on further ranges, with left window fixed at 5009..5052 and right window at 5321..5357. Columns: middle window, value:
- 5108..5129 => -0.02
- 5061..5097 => -0.05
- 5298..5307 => -0.05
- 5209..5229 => 0.01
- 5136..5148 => 0.00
